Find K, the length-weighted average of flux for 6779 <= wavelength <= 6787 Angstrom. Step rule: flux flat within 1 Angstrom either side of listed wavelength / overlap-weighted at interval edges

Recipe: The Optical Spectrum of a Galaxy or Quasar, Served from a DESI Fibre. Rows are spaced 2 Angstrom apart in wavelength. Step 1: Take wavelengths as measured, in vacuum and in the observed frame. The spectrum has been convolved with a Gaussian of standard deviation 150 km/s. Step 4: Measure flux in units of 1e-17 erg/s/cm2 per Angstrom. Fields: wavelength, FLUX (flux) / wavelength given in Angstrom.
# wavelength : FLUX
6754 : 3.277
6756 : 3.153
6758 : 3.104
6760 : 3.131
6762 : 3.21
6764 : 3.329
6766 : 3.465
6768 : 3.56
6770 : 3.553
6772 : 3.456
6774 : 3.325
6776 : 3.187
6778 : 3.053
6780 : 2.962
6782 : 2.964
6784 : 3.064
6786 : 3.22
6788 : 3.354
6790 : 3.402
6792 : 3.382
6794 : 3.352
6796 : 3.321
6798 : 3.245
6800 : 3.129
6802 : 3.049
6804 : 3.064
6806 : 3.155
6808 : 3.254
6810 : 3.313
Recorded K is 3.05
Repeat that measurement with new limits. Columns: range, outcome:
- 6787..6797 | 3.36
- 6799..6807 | 3.1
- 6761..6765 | 3.27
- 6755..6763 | 3.15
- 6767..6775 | 3.47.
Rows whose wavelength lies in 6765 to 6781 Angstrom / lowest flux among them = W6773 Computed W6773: 2.962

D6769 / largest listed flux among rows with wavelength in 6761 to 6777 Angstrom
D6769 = 3.56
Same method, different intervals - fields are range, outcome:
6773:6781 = 3.325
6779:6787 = 3.22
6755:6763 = 3.21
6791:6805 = 3.382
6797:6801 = 3.245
